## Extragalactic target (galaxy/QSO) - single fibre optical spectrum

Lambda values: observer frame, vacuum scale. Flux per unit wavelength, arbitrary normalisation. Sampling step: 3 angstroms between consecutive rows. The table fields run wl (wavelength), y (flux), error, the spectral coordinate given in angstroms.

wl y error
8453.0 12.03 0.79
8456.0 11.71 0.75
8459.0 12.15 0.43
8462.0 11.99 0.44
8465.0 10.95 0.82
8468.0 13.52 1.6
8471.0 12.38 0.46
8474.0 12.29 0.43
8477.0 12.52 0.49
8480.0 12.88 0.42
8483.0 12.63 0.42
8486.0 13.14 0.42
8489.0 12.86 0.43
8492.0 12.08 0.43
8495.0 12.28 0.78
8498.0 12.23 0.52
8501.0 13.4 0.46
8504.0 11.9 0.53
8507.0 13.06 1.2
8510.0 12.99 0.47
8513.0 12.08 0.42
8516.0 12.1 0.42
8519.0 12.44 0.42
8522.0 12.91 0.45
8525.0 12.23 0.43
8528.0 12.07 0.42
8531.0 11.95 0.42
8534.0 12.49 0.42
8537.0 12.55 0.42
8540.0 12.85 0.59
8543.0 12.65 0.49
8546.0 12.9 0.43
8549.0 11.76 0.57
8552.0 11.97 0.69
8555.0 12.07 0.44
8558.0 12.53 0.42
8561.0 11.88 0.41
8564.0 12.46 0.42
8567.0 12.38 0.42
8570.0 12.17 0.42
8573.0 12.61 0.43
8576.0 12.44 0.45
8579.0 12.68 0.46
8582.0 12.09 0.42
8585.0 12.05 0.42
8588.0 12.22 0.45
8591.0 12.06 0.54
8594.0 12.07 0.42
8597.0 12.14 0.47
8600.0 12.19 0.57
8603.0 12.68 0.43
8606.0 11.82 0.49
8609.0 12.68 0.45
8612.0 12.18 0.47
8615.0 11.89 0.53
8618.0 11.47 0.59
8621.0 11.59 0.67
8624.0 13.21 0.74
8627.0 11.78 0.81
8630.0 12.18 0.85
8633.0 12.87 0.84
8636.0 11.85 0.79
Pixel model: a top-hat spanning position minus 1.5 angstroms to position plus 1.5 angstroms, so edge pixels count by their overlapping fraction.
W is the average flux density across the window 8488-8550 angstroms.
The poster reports 12.5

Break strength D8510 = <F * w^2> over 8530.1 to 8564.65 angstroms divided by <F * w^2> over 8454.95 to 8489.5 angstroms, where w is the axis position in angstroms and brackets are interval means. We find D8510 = 1.0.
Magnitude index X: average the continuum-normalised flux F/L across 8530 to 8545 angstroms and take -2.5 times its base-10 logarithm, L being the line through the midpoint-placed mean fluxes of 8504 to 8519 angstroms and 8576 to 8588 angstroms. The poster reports -0.01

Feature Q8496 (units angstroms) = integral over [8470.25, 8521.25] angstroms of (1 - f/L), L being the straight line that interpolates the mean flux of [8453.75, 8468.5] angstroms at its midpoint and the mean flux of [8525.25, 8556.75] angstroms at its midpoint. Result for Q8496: -1.8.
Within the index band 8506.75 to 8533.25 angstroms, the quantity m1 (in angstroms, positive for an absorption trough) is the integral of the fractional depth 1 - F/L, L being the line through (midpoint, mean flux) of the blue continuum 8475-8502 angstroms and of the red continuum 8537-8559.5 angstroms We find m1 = 0.3 angstroms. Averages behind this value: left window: 12.6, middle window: 12.4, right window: 12.4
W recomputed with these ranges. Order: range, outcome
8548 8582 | 12.3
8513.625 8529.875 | 12.3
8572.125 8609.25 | 12.3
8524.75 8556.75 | 12.3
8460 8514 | 12.5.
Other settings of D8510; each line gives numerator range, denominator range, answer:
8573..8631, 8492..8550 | 1.00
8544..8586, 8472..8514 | 0.99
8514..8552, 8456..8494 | 1.01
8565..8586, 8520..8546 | 1.00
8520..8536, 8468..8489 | 0.98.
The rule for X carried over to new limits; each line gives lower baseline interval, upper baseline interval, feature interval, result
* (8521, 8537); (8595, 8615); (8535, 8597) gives 0.00 mag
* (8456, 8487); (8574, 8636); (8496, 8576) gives -0.01 mag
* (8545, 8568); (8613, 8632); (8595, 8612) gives -0.02 mag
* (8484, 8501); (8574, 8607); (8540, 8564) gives 0.01 mag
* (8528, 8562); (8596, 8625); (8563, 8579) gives -0.02 mag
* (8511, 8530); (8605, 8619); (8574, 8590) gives -0.02 mag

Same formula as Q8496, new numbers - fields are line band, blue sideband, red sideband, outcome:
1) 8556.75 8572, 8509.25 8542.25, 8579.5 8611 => 0.0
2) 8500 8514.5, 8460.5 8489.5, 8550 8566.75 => -0.3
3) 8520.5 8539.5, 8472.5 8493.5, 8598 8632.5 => 0.1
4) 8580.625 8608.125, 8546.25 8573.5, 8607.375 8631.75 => 0.0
